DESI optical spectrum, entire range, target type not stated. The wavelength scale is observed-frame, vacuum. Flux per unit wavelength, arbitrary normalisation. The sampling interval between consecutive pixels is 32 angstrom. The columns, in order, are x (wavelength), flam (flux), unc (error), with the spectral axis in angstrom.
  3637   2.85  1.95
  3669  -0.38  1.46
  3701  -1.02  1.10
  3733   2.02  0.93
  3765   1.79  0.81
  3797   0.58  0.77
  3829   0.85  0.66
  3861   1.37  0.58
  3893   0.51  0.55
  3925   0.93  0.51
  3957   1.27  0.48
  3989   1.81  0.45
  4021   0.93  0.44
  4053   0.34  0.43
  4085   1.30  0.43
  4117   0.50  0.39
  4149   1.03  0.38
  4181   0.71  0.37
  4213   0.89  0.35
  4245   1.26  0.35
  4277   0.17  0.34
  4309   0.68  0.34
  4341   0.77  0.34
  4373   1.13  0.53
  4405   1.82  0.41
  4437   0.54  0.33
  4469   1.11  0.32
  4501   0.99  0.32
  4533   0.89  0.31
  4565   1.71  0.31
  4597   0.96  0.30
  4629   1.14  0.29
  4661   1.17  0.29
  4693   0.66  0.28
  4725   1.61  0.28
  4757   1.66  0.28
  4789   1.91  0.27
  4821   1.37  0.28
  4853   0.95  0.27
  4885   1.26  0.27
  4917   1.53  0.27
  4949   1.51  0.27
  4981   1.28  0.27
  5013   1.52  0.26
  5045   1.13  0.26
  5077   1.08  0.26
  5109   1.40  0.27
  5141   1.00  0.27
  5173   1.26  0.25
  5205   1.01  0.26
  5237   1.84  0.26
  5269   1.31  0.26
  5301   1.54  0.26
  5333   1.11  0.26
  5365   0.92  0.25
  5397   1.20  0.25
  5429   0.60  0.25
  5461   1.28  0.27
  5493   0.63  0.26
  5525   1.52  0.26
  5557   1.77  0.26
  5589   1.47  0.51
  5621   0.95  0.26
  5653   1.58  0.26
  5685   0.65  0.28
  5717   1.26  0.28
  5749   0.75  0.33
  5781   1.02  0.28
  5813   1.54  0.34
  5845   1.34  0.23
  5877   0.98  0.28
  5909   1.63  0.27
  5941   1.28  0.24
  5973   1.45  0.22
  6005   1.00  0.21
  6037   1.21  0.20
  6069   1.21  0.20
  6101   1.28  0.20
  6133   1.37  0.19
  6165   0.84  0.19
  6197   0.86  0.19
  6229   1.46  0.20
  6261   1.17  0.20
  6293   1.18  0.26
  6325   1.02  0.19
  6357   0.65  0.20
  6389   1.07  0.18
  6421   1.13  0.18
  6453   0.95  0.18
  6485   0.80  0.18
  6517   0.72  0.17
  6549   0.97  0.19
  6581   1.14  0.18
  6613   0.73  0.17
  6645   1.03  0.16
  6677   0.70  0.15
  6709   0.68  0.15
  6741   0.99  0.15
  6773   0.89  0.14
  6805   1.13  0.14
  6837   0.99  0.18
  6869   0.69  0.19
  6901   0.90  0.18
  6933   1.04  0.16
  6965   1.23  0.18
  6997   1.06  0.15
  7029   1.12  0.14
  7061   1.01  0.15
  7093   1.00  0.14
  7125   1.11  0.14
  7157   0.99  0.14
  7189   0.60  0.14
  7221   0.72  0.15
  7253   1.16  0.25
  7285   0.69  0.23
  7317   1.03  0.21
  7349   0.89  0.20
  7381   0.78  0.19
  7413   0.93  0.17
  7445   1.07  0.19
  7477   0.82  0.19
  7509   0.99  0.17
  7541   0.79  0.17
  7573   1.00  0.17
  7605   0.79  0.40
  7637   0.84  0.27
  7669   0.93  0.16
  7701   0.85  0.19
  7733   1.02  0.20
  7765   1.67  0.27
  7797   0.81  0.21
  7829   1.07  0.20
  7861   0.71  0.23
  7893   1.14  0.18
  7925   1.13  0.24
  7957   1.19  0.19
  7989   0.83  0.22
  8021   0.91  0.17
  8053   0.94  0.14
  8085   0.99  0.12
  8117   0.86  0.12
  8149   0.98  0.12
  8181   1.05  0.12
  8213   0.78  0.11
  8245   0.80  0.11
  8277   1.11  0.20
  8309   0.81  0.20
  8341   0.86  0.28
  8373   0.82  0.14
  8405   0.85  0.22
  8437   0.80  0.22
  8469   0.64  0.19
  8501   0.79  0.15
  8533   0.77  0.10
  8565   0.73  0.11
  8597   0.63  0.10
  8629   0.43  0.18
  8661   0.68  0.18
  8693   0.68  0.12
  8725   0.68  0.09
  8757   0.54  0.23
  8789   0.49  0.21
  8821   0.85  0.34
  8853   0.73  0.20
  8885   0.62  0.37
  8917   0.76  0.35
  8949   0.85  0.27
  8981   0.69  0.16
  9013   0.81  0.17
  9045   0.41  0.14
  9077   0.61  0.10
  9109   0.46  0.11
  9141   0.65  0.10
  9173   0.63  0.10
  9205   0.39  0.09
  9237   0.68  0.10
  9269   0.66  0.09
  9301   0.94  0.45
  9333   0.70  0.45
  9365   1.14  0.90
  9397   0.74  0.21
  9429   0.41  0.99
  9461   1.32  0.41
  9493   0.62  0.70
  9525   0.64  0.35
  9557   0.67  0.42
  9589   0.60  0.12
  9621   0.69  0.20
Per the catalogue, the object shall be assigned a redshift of 0.181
